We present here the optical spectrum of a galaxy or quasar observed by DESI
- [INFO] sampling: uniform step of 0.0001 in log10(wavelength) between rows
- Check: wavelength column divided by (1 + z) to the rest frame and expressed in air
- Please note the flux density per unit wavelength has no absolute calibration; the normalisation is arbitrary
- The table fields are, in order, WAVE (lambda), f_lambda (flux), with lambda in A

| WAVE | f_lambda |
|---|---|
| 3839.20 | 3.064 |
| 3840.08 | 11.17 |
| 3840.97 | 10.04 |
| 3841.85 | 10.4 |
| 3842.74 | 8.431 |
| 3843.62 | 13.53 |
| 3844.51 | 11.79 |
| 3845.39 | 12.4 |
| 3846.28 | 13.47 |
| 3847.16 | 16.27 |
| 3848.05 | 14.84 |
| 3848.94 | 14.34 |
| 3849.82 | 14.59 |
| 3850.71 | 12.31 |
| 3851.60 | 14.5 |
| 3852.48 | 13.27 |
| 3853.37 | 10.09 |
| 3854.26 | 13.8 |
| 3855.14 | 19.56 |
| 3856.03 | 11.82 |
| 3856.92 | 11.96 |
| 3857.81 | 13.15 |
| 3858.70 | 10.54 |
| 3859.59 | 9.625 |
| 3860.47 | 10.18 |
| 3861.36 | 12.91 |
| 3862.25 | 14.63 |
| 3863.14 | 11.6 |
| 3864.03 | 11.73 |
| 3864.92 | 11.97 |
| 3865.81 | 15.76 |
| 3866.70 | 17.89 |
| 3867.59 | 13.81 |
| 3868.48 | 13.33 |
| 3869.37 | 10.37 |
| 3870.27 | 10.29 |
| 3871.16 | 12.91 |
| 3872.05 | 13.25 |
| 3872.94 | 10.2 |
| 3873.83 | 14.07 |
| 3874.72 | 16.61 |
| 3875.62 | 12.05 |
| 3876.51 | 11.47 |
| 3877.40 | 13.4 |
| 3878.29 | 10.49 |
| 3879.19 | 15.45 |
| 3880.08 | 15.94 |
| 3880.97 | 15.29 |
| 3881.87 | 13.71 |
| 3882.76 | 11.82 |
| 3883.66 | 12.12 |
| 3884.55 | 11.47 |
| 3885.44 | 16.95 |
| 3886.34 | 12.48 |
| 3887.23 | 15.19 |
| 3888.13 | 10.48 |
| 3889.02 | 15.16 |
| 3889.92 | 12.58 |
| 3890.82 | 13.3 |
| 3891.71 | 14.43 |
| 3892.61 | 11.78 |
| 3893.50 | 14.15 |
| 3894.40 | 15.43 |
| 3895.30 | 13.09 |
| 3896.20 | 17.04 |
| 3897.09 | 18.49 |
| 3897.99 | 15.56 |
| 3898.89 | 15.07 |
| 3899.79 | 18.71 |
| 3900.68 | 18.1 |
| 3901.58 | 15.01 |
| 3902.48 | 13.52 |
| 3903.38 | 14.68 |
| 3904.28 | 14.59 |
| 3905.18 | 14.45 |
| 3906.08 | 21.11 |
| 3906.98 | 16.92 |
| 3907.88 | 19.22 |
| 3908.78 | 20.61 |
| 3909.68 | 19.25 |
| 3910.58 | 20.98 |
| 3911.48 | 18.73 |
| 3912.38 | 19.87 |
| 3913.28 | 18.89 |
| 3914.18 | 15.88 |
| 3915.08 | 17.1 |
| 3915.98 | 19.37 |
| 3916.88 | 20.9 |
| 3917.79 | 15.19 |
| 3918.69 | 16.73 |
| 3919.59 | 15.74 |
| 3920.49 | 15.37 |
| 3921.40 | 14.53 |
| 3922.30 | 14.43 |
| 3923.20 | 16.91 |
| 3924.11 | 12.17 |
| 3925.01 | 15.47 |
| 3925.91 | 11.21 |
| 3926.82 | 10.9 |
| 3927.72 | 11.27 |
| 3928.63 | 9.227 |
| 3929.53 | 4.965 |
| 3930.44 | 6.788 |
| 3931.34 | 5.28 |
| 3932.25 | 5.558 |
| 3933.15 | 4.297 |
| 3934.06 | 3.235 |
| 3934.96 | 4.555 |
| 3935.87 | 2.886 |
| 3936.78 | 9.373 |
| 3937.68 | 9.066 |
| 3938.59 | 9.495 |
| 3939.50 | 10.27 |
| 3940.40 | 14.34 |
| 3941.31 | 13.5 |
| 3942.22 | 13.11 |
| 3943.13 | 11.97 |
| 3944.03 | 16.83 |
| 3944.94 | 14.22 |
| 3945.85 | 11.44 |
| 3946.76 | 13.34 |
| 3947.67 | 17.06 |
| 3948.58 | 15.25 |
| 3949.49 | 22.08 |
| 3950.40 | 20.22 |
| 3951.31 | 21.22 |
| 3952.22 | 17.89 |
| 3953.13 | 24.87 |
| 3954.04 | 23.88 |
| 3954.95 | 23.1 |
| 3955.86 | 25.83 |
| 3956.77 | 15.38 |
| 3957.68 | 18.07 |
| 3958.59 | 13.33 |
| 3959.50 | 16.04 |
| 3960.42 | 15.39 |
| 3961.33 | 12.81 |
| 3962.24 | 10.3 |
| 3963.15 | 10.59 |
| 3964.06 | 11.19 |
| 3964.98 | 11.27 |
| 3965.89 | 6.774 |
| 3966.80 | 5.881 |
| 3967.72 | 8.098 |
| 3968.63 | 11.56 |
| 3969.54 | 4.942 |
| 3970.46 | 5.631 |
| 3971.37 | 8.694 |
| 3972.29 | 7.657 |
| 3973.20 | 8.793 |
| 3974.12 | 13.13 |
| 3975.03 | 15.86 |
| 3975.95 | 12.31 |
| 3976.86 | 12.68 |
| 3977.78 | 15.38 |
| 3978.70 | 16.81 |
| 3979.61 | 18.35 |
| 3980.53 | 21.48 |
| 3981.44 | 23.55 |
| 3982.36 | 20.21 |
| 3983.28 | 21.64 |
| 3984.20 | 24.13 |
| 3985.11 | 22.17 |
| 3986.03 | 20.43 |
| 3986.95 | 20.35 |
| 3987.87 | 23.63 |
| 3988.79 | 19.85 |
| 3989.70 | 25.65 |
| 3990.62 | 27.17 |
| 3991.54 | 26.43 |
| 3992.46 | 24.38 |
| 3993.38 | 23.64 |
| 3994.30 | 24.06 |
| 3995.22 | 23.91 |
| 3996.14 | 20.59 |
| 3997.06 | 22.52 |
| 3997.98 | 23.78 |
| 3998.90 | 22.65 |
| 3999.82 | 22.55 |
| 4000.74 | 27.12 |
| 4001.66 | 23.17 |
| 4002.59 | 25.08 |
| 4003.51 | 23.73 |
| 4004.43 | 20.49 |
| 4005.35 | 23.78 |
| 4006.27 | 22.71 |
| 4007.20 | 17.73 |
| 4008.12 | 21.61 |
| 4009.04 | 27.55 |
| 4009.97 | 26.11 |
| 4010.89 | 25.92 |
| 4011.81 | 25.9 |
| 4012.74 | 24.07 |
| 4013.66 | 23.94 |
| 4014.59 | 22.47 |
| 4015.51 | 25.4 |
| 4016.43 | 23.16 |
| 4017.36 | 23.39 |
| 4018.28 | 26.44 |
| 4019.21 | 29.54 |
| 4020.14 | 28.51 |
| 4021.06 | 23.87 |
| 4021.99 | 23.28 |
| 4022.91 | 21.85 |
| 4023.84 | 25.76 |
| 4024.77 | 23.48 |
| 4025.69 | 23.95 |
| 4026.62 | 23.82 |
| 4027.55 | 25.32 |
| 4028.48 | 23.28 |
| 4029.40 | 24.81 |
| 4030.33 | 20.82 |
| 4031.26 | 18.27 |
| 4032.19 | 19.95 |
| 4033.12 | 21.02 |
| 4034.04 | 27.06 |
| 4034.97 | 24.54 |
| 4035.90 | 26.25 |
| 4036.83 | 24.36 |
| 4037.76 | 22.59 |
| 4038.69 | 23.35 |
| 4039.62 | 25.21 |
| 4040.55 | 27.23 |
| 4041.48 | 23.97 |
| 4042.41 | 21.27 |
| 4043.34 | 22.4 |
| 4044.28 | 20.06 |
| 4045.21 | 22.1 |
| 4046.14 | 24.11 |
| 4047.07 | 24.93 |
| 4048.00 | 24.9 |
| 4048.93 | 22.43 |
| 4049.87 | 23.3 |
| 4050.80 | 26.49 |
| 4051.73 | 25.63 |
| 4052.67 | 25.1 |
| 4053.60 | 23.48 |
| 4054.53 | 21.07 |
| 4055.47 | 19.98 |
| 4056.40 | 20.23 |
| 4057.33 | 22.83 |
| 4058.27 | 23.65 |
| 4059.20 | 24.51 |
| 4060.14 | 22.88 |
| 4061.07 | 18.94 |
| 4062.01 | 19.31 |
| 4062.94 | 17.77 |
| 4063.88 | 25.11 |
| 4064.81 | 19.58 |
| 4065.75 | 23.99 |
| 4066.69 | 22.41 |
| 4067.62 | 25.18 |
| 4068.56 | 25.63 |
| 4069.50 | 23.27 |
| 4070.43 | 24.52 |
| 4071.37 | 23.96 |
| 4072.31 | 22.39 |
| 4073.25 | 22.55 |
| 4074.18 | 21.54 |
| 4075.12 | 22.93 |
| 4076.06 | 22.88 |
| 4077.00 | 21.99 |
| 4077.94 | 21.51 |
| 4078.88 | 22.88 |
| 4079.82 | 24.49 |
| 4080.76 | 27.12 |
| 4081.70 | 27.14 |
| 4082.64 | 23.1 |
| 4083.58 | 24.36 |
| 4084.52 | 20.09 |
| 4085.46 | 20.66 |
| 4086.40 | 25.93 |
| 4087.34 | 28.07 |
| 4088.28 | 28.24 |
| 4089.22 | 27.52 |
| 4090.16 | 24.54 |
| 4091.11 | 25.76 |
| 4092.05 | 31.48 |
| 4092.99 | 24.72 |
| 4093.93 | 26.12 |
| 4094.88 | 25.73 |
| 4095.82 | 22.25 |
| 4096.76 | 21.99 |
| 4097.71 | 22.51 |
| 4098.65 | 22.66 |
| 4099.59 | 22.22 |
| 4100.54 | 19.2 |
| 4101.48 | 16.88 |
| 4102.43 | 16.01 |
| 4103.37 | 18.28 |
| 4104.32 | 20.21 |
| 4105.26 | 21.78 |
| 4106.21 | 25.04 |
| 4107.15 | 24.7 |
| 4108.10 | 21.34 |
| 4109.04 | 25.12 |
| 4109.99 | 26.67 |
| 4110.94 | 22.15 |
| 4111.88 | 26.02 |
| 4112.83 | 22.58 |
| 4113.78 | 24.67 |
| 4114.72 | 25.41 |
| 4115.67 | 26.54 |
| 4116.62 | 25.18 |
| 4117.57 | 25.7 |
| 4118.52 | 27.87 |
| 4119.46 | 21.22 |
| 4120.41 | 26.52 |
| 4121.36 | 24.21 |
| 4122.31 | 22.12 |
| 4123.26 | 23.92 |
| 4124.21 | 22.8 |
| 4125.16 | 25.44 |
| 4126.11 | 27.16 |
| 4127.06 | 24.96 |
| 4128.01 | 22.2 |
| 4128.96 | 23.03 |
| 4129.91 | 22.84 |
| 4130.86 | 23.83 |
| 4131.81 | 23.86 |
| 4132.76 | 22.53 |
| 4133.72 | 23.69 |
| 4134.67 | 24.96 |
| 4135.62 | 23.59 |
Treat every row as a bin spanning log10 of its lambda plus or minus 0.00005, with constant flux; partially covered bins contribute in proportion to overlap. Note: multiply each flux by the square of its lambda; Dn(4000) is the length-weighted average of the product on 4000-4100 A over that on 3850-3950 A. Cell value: 1.9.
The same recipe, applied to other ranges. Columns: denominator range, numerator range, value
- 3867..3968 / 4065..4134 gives 1.85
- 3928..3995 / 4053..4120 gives 1.67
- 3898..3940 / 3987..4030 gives 1.85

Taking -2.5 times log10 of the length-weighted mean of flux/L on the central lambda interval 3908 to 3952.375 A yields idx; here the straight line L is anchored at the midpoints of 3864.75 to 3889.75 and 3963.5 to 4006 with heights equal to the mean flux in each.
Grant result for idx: 0.15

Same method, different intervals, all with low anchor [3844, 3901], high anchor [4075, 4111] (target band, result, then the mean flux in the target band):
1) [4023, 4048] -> -0.124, 23.5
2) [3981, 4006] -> -0.215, 23.2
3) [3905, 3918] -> -0.215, 18.7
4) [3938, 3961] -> 0.028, 16.7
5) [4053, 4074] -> -0.012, 22.4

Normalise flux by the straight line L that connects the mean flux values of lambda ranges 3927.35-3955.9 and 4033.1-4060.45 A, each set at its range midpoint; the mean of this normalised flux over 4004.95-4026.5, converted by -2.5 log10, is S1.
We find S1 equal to -0.19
